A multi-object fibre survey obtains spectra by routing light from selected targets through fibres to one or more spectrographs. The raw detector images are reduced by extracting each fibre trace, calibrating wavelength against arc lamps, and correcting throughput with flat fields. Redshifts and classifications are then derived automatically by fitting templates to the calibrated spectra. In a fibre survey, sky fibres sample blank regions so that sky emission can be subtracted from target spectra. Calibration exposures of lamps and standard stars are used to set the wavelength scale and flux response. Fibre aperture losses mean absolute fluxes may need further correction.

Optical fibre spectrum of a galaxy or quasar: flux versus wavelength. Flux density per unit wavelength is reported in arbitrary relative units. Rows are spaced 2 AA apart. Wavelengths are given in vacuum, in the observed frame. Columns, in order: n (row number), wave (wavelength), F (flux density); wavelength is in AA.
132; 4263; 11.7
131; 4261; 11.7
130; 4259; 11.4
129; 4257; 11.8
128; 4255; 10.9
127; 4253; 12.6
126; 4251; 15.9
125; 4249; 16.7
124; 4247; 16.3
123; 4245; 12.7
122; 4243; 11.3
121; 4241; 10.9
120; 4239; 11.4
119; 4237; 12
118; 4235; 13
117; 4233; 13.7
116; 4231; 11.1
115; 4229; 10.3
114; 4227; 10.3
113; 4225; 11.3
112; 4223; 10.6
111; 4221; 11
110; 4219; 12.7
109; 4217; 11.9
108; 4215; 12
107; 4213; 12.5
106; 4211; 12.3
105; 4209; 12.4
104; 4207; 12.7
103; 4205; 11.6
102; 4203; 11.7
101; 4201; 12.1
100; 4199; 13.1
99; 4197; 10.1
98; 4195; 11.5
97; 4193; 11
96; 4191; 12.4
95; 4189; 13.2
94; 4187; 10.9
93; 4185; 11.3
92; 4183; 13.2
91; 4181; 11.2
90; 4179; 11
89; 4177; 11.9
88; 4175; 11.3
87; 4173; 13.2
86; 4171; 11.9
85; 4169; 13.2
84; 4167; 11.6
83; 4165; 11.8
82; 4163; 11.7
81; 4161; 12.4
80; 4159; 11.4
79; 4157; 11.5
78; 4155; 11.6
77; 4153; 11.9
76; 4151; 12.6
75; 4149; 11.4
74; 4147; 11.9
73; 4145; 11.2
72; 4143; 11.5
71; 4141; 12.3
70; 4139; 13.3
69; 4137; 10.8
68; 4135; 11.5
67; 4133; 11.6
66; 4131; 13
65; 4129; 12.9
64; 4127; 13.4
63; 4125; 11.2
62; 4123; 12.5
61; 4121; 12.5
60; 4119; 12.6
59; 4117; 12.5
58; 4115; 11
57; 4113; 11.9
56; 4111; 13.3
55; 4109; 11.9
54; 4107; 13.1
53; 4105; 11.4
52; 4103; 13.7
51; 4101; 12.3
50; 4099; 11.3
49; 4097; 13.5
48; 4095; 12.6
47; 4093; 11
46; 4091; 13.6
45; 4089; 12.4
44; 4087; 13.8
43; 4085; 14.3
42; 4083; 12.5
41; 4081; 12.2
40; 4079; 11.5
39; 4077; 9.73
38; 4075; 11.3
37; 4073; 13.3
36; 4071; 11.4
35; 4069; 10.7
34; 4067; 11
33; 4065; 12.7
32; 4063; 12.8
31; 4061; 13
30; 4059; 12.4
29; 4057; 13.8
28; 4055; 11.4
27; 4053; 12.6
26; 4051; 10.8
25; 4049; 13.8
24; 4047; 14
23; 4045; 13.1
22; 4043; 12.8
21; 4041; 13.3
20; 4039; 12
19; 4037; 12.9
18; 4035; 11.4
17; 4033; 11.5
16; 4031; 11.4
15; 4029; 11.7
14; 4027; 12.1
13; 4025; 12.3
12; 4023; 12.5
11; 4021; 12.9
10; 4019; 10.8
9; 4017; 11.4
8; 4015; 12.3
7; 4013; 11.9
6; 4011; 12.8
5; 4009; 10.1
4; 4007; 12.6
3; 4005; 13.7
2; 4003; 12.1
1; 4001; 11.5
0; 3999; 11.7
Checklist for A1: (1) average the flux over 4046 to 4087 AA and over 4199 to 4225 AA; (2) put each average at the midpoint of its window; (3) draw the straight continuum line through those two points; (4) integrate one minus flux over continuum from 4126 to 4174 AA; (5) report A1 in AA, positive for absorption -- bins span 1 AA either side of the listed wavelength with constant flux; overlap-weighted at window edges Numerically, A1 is 0.2 AA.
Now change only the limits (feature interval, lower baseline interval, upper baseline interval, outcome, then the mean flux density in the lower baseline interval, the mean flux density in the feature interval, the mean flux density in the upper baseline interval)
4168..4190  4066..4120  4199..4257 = 0.4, 12.2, 12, 12.3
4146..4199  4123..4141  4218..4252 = 2.0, 12.2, 11.8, 12.4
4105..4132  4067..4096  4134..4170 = -0.9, 12.1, 12.4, 11.9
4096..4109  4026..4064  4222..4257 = -0.1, 12.5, 12.5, 12.4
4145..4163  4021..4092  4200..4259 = 0.7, 12.4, 11.8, 12.3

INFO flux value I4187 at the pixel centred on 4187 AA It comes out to 10.9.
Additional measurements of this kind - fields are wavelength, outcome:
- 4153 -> 11.9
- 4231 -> 11.1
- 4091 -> 13.6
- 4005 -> 13.7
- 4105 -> 11.4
